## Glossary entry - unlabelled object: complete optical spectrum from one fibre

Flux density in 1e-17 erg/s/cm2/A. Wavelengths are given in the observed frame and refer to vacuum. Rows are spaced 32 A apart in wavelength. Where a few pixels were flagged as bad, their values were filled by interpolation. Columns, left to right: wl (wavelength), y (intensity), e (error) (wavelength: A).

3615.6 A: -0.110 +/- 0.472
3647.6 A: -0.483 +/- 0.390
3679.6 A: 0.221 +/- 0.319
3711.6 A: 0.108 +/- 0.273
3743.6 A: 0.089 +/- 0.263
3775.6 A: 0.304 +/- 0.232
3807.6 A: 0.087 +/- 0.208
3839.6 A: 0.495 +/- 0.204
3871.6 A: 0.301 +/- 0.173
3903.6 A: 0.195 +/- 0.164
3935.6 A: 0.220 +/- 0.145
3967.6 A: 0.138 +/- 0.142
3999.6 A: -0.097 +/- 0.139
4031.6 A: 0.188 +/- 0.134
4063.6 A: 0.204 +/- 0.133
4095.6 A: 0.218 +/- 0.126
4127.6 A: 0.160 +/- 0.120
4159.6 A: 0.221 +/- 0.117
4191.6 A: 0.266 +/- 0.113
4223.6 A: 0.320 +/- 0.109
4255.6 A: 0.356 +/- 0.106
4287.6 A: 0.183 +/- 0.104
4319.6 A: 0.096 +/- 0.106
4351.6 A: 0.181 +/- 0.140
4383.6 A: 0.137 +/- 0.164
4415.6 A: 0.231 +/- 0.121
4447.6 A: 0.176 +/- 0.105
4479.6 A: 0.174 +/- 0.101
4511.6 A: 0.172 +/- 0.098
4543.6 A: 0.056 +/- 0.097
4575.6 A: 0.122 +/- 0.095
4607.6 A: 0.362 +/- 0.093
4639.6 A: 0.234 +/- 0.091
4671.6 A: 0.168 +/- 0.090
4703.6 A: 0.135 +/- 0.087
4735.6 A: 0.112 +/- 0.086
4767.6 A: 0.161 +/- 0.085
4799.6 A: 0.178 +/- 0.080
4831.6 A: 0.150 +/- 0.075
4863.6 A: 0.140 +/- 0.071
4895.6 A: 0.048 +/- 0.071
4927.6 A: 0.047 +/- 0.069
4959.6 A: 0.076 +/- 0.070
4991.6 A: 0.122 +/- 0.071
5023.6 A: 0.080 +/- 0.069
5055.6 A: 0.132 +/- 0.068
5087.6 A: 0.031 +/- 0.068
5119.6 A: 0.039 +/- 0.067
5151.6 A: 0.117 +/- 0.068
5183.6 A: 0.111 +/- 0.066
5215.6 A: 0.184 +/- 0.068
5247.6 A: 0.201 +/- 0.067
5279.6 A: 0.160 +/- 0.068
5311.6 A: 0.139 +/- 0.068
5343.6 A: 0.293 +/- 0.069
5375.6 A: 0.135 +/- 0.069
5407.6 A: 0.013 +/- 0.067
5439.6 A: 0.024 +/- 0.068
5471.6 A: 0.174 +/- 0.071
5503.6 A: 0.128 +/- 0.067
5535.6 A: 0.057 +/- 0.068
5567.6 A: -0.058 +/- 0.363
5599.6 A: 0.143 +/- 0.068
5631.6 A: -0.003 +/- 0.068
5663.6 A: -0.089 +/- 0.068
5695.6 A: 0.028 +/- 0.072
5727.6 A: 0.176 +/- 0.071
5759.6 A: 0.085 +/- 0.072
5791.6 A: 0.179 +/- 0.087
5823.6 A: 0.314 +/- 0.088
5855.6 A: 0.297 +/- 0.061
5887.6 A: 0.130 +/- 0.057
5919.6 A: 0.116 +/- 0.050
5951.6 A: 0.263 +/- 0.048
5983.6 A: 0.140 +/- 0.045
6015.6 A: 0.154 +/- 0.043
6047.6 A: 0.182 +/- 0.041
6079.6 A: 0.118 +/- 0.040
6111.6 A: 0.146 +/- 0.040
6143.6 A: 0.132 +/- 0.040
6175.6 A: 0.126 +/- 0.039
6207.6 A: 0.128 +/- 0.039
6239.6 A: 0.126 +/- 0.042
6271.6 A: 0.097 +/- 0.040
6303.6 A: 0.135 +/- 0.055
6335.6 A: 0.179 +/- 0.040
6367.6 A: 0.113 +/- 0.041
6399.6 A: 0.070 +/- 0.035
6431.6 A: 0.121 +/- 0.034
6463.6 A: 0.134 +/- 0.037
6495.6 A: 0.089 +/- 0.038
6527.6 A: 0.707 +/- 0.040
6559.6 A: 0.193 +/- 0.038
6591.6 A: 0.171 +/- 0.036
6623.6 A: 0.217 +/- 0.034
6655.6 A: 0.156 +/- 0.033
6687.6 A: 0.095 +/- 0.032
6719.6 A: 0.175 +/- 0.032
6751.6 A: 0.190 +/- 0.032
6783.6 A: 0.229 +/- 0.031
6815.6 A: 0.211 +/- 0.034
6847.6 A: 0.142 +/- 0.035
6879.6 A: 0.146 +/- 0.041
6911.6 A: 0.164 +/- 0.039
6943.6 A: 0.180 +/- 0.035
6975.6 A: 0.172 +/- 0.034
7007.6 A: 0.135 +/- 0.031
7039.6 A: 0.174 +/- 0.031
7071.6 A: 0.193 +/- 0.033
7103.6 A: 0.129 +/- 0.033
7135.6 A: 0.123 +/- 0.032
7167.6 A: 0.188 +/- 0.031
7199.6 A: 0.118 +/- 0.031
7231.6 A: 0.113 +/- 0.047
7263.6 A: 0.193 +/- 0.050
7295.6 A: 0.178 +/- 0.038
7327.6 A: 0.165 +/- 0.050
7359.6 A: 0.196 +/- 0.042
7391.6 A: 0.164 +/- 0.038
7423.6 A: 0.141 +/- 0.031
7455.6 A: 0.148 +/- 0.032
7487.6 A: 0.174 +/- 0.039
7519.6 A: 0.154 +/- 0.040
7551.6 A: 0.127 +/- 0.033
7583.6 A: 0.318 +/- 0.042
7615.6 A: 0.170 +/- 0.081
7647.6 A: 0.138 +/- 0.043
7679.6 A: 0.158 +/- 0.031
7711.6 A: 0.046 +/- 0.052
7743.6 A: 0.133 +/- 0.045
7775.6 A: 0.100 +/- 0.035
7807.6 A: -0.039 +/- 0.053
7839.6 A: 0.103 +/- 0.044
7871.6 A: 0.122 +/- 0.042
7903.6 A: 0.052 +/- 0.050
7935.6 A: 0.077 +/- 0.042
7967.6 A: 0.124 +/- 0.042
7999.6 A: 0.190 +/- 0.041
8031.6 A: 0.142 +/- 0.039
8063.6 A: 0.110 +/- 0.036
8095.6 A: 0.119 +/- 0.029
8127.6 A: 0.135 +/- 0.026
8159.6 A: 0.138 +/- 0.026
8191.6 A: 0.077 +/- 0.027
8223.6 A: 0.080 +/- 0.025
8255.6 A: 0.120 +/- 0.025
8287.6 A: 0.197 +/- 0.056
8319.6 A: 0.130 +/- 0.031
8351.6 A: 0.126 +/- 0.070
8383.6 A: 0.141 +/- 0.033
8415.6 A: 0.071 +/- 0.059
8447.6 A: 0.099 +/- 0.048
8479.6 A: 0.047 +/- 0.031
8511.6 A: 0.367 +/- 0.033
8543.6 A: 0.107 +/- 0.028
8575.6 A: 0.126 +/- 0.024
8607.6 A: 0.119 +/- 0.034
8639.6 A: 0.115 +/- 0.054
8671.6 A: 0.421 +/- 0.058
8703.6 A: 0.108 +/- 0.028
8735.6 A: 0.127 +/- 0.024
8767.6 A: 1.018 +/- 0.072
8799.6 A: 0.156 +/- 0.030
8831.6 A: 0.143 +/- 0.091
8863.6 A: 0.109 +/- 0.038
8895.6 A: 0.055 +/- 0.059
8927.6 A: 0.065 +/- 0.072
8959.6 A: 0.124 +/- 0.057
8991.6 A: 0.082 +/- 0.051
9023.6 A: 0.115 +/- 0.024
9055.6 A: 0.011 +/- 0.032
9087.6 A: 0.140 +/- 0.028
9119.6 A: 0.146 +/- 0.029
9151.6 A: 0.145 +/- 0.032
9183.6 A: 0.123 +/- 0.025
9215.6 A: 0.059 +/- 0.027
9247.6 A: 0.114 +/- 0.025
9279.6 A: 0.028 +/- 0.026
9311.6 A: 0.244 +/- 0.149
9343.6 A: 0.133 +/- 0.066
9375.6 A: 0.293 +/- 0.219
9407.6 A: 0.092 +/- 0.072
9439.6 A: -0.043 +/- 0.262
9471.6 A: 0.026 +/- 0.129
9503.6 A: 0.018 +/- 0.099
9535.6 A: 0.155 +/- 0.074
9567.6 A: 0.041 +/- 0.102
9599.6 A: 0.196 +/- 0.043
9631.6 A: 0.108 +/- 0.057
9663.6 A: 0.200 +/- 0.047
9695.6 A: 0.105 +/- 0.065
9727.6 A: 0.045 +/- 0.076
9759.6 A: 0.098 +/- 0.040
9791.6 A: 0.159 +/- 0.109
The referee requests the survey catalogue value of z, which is 0.75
